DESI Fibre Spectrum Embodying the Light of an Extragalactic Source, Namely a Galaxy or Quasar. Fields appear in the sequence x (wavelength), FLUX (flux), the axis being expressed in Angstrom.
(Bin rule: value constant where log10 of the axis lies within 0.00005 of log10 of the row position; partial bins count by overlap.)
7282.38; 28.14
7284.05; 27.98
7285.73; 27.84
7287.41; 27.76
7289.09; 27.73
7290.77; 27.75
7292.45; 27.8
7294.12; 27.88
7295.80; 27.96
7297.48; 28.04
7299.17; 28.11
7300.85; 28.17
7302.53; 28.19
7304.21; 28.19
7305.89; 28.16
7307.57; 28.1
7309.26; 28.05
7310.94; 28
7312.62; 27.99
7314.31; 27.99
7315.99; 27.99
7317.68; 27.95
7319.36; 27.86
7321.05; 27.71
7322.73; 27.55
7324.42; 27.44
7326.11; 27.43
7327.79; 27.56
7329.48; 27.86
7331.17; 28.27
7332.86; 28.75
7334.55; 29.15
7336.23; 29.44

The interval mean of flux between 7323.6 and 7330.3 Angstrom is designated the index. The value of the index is 27.6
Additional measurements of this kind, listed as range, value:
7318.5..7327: 27.6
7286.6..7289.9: 27.7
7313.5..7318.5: 28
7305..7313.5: 28.1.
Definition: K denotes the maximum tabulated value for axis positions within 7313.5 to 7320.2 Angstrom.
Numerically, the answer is 27.99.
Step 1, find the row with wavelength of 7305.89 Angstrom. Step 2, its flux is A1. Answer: 28.16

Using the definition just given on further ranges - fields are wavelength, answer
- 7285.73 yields 27.84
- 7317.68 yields 27.95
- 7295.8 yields 27.96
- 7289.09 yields 27.73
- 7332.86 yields 28.75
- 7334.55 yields 29.15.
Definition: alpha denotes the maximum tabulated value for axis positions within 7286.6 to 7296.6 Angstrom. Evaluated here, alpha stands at 27.96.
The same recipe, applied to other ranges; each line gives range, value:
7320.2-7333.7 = 28.75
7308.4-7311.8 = 28.05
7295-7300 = 28.11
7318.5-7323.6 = 27.86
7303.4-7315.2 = 28.19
